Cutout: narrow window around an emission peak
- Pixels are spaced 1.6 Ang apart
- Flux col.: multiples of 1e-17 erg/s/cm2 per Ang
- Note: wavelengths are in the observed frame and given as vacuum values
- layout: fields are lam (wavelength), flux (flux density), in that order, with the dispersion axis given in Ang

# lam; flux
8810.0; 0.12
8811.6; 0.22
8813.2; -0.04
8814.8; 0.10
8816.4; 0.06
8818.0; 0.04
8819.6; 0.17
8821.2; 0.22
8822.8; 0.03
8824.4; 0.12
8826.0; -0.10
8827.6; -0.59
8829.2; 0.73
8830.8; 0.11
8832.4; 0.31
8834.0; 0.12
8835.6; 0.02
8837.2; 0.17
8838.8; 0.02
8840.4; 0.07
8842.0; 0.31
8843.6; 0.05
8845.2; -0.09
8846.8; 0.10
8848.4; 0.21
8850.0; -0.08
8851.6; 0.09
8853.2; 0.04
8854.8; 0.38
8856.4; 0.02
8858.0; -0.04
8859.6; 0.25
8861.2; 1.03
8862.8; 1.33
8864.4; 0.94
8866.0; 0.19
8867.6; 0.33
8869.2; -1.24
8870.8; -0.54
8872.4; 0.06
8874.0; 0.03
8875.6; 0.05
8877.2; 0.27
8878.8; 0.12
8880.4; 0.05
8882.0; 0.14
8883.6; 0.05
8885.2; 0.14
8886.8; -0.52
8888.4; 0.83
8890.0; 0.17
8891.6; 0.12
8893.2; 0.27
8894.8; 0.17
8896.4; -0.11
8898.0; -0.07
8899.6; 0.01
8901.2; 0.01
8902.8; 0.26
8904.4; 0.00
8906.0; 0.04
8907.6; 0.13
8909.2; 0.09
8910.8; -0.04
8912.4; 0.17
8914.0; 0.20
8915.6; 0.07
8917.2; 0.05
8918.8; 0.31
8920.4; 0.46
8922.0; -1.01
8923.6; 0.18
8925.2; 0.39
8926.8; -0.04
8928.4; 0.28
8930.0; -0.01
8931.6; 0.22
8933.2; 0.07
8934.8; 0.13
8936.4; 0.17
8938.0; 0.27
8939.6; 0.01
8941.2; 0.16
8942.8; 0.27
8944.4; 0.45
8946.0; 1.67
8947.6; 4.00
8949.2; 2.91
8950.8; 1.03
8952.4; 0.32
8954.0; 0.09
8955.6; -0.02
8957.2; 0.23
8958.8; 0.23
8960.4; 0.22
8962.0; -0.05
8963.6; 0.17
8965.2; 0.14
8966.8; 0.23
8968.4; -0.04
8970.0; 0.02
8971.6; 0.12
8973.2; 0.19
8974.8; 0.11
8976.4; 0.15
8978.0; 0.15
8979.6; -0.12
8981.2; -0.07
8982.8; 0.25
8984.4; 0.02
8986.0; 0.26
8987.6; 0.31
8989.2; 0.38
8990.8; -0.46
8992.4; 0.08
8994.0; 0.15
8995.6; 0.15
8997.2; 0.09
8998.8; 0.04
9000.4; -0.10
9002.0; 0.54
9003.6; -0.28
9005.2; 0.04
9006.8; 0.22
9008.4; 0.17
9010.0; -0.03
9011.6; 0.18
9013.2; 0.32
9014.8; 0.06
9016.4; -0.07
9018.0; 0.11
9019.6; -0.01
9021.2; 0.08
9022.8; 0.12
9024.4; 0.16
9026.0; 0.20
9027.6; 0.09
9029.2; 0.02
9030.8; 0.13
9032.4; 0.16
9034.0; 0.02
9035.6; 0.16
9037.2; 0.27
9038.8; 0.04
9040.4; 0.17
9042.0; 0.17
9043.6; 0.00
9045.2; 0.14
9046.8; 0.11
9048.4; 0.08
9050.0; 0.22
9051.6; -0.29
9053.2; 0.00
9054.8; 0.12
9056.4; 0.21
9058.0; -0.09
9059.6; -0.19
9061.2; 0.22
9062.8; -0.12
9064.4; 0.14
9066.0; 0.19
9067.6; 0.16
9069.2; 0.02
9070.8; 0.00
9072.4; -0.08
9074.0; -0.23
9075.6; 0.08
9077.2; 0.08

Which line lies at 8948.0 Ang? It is [O III]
